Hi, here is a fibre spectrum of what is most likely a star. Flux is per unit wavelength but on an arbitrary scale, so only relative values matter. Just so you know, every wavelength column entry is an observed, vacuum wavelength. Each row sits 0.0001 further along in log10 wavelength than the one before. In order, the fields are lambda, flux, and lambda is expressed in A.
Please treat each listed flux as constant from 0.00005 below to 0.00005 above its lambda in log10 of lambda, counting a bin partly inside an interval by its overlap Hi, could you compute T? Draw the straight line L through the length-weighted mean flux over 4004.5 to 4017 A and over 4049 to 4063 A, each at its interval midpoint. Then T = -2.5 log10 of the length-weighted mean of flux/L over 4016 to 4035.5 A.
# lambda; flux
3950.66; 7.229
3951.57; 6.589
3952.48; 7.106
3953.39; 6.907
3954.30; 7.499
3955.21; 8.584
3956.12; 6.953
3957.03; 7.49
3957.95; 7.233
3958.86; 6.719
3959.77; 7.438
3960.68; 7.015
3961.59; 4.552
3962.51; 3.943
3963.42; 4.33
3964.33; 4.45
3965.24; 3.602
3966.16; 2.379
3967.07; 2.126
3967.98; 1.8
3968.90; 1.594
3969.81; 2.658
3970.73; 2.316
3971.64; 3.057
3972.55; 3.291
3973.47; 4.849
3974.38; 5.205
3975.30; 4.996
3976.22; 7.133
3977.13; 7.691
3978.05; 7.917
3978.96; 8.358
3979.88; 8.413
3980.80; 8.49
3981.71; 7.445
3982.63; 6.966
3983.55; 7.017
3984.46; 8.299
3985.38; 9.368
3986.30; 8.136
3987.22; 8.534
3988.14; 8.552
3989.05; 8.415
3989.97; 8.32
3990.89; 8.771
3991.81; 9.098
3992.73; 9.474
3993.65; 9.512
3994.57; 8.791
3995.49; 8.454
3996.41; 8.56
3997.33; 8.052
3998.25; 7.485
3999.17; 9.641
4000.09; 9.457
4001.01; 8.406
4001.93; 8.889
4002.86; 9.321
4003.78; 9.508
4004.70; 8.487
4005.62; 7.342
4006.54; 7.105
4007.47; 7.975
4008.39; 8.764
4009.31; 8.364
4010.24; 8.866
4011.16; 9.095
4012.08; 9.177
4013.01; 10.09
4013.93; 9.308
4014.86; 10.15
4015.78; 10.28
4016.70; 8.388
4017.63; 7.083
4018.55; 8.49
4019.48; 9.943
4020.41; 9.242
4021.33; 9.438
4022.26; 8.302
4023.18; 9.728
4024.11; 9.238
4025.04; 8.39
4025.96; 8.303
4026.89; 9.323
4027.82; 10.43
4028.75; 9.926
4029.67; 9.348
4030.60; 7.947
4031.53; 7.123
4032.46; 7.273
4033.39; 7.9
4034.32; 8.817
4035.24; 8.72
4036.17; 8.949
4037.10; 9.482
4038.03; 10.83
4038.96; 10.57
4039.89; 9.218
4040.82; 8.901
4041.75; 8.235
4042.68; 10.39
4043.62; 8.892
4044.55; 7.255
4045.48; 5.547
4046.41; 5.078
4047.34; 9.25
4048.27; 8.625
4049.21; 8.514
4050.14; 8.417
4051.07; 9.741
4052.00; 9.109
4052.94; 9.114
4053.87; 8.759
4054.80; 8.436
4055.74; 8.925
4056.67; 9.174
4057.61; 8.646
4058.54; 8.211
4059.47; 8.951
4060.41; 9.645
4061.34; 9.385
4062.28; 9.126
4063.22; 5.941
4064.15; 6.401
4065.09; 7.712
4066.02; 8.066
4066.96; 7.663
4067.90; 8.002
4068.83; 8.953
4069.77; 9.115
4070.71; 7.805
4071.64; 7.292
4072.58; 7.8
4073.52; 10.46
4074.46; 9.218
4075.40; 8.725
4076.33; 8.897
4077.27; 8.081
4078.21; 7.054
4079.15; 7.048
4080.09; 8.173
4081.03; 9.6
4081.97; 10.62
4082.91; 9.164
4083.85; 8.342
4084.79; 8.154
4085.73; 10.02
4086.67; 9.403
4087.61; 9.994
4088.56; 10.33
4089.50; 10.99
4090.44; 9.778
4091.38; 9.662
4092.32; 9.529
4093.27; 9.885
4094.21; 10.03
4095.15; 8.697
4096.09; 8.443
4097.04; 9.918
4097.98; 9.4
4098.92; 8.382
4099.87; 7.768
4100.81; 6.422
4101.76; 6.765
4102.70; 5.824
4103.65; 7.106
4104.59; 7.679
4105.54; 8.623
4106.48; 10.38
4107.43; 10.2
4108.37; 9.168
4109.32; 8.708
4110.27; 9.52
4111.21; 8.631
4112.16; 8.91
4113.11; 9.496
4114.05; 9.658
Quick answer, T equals 0.01 mag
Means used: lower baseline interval 8.83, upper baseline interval 8.9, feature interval 8.75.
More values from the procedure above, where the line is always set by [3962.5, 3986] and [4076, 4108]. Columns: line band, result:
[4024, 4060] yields -0.19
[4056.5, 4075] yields -0.04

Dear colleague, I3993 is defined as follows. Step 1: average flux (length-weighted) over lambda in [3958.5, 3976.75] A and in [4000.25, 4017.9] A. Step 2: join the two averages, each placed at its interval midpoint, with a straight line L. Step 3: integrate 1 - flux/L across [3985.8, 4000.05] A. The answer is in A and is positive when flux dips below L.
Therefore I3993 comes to -3.5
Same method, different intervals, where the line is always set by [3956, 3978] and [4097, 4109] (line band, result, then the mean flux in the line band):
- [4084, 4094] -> -2.4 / 9.73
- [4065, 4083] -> -2.4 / 8.48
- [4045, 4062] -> -3.8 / 8.54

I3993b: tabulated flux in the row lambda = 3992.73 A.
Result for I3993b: 9.474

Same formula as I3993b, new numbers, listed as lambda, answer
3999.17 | 9.641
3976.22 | 7.133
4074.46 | 9.218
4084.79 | 8.154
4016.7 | 8.388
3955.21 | 8.584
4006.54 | 7.105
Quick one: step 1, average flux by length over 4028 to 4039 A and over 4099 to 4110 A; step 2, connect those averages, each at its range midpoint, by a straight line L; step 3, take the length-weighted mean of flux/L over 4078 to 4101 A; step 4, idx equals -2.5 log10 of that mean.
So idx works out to -0.11 mag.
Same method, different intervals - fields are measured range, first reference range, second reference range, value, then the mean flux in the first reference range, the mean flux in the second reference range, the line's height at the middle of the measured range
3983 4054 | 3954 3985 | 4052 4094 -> -0.229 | 5.64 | 8.79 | 7.13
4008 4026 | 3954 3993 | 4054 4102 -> -0.235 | 6.27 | 8.72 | 7.29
